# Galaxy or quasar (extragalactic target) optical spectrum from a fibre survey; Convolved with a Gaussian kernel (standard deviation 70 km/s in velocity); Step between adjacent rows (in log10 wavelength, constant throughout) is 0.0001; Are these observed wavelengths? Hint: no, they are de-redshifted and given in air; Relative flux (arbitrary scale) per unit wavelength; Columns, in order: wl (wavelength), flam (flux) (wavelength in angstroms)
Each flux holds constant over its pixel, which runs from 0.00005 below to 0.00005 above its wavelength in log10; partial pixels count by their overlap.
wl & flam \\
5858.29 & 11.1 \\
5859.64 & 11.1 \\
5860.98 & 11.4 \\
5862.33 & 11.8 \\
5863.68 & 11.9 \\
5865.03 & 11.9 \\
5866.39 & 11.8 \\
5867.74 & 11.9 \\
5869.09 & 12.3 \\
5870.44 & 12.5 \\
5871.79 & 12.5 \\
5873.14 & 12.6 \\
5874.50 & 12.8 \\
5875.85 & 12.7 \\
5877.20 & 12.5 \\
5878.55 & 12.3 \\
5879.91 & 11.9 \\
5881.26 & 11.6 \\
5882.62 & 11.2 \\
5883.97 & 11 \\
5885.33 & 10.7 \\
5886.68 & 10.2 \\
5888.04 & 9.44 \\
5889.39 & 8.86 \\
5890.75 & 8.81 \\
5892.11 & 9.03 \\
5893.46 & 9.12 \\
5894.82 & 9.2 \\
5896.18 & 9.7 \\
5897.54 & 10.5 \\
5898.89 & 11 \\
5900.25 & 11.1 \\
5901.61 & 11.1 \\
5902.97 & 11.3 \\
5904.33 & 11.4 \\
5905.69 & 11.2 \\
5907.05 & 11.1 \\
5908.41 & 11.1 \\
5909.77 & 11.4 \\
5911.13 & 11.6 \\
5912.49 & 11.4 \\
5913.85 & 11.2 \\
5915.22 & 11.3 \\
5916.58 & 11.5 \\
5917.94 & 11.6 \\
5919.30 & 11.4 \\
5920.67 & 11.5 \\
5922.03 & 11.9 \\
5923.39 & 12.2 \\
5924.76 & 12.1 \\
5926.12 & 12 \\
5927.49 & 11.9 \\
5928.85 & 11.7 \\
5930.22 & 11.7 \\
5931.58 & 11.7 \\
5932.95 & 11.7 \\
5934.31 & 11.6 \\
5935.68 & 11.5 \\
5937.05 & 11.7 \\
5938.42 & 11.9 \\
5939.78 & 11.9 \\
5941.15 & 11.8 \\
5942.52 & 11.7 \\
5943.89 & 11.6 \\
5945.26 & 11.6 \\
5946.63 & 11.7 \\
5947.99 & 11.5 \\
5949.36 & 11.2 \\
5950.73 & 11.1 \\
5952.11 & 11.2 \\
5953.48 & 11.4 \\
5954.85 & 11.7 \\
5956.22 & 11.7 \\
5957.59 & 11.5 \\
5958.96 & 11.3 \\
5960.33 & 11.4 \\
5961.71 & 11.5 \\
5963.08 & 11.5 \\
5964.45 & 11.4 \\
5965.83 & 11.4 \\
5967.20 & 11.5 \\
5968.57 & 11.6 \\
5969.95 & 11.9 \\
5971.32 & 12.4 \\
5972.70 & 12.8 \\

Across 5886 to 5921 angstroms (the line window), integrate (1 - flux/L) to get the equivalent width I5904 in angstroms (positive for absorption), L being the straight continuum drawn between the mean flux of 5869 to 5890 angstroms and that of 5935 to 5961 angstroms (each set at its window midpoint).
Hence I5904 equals 2.7 angstroms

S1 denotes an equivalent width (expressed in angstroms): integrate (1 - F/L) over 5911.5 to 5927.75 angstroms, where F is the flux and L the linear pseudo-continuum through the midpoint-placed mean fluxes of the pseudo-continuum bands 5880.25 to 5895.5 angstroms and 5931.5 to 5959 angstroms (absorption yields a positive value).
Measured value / -1.2 angstroms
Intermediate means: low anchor 9.97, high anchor 11.6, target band 11.7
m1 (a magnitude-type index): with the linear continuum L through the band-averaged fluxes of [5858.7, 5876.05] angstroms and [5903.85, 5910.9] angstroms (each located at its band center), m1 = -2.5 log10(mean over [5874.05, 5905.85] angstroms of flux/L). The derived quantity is 0.08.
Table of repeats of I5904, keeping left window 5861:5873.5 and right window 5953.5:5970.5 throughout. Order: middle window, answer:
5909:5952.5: 0.3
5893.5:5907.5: 1.4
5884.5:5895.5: 2.3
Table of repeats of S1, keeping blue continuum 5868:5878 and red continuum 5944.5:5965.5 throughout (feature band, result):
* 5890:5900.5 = 2.1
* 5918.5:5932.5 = 0.0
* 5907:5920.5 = 0.7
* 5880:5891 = 1.8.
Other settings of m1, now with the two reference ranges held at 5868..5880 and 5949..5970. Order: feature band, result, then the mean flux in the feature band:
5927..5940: 0.00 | 11.7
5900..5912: 0.08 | 11.3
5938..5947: -0.01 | 11.7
